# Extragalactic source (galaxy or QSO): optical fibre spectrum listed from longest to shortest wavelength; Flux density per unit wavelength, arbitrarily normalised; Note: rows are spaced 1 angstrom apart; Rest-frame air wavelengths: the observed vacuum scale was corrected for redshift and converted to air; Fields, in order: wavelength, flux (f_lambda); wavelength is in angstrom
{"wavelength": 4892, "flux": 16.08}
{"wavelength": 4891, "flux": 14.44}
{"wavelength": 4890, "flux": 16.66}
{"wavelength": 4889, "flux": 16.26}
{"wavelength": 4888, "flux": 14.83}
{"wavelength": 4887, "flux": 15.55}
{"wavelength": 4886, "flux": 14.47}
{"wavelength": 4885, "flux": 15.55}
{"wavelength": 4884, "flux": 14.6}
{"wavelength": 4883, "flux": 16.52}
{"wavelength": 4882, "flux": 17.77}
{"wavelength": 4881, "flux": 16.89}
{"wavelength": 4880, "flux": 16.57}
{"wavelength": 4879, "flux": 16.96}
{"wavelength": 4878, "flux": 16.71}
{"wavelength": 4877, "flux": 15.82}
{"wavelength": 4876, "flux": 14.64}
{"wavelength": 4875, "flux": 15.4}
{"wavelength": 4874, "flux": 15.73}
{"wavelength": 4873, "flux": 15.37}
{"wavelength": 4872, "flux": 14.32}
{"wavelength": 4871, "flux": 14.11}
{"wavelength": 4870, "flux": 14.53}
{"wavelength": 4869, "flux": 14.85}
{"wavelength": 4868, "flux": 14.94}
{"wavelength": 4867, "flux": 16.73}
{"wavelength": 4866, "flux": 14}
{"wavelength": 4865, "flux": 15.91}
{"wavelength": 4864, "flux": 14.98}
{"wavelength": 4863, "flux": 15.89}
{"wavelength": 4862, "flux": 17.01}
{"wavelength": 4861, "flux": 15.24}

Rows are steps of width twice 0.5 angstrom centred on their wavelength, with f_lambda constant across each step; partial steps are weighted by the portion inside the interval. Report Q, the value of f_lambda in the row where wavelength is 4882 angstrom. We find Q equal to 17.77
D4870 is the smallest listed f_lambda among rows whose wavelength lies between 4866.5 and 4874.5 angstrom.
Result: 14.11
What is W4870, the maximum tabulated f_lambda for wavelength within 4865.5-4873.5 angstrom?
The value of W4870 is 16.73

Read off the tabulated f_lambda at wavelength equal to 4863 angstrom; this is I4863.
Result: 15.89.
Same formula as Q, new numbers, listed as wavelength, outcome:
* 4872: 14.32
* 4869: 14.85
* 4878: 16.71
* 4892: 16.08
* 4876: 14.64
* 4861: 15.24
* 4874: 15.73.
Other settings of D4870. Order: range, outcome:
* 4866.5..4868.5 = 14.94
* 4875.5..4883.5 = 14.64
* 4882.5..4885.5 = 14.6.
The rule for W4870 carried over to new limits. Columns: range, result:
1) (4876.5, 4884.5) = 17.77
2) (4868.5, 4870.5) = 14.85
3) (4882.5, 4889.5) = 16.52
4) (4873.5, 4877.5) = 15.82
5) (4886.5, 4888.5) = 15.55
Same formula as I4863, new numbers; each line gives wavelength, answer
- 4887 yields 15.55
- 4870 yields 14.53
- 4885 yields 15.55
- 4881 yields 16.89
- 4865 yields 15.91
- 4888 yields 14.83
